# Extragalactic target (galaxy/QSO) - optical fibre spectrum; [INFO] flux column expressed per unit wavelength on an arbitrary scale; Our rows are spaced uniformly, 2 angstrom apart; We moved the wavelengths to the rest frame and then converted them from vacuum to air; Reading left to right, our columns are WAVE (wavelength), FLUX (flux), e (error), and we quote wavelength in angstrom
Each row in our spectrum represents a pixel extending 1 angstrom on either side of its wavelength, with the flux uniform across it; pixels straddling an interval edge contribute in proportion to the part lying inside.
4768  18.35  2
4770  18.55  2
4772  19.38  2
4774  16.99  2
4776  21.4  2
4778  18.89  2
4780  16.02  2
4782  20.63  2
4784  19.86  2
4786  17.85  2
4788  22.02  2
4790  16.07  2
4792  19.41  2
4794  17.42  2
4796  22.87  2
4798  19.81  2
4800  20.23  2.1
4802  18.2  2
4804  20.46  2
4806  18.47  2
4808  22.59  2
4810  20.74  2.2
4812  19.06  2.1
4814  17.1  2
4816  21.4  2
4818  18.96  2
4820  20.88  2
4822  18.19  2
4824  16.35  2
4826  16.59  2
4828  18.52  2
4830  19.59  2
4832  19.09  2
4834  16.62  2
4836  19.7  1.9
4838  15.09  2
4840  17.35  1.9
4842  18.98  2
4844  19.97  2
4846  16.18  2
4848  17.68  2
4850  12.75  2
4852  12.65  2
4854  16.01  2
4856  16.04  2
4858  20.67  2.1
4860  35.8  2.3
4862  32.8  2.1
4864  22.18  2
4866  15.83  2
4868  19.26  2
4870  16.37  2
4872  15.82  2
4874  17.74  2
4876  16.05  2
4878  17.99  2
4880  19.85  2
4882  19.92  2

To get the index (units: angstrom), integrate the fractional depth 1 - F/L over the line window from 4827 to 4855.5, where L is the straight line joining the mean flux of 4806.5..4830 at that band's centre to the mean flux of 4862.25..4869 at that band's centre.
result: 3.9 angstrom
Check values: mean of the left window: 19.1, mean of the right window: 20.6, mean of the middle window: 17.1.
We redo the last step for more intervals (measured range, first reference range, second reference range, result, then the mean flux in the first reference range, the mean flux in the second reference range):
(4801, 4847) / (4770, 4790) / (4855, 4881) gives 2.45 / 19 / 20.5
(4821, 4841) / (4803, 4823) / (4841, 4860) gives 1.18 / 19.8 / 17.8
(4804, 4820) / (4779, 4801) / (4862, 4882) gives -0.61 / 19.3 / 18.7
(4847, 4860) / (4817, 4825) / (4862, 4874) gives 1.01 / 18.6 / 19.1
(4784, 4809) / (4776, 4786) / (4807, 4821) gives -0.13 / 19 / 20.1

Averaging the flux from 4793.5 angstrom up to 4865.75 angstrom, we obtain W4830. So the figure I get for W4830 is 19.3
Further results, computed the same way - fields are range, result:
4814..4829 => 18.6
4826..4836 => 18.4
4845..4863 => 20.1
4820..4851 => 17.6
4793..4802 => 19.9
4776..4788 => 19.2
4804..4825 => 19.4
